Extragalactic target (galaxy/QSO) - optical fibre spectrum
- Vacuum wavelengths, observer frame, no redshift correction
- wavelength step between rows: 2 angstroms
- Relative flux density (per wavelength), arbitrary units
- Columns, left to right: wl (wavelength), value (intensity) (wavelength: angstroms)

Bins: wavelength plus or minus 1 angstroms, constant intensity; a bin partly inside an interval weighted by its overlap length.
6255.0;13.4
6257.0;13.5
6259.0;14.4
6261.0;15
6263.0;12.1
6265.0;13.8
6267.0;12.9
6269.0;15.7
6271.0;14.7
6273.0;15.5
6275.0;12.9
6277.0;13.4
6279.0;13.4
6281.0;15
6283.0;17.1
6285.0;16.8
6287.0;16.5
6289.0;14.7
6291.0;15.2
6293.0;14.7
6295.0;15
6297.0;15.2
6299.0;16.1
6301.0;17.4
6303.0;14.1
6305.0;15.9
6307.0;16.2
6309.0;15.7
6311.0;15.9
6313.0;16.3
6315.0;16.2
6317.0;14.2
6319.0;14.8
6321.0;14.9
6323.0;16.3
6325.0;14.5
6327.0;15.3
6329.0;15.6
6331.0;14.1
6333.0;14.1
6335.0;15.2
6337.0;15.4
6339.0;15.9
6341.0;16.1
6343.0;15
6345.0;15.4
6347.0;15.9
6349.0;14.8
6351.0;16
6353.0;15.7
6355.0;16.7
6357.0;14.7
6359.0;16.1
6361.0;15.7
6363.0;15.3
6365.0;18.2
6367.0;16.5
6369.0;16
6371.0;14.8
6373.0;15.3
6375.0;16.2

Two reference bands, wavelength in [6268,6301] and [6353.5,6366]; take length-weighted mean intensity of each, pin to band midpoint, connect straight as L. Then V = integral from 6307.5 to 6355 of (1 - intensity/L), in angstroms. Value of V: 1.1 angstroms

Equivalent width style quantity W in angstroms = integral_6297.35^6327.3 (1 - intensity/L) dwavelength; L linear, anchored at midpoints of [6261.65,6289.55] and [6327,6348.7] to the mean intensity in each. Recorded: -1.2 angstroms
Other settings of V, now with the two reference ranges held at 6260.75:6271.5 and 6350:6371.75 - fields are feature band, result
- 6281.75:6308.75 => -2.2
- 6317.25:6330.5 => 0.0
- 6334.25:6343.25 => 0.0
